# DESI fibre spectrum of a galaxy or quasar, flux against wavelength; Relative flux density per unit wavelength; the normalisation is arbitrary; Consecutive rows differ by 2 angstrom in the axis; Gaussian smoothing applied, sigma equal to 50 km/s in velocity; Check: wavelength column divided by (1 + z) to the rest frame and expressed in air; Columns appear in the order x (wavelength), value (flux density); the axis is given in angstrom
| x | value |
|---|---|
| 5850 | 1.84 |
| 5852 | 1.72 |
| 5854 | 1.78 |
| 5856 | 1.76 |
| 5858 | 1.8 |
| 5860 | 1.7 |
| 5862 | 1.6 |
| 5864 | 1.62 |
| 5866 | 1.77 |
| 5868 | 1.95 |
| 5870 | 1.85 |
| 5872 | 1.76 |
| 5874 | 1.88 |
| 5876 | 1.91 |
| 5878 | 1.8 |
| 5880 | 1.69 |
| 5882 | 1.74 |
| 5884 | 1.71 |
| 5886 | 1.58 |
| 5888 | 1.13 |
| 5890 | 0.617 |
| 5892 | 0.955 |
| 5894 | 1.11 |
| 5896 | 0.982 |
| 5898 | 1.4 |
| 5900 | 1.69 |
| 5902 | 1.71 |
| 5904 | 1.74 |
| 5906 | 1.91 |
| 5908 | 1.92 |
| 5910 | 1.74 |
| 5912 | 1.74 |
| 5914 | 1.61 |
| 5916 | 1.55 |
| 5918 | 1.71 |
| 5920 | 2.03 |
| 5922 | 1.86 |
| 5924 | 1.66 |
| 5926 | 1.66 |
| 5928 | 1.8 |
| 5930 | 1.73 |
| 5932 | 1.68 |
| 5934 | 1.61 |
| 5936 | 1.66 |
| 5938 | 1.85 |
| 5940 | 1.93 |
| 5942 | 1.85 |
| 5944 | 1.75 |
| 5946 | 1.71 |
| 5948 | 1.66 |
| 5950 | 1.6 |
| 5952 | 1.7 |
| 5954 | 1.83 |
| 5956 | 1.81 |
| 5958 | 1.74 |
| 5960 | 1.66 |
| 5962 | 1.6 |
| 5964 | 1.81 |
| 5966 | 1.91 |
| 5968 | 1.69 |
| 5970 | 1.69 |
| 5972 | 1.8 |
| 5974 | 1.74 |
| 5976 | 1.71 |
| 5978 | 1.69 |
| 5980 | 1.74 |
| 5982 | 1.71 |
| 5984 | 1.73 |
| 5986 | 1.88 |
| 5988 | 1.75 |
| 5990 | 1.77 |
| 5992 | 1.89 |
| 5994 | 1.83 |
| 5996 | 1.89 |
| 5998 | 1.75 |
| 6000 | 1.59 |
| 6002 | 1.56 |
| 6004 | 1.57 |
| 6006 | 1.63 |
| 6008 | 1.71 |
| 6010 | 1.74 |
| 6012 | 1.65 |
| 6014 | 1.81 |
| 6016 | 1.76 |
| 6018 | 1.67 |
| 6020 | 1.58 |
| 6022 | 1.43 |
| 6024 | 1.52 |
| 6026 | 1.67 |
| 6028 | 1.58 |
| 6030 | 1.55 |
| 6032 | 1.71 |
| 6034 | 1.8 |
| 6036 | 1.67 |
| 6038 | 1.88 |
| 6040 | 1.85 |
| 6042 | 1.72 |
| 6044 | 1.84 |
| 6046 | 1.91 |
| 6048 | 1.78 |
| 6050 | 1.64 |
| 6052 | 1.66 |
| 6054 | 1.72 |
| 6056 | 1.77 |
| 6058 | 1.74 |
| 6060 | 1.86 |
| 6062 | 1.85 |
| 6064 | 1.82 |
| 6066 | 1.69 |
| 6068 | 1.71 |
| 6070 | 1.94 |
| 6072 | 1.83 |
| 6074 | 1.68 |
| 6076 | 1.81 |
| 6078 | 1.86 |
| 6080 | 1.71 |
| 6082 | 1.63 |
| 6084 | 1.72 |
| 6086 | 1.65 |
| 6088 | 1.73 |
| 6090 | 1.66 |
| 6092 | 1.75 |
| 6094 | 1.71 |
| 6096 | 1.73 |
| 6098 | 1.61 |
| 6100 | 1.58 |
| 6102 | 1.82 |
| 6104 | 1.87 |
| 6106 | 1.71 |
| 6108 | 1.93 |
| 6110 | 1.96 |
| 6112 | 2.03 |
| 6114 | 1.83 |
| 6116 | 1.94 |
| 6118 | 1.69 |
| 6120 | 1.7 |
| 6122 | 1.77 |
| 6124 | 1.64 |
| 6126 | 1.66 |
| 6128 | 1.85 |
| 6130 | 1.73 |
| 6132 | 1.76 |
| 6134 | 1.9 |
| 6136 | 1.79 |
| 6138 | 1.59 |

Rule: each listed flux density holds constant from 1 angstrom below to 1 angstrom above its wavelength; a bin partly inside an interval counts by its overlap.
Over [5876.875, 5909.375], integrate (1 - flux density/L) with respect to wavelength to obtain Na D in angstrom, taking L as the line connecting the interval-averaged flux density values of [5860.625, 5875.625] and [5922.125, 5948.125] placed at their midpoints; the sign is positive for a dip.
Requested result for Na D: 5.2 angstrom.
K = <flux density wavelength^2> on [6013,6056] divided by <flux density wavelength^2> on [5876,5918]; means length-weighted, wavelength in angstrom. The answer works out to 1.2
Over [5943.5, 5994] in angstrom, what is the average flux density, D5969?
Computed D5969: 1.74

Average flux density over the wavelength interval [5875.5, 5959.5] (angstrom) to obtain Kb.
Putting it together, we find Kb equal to 1.64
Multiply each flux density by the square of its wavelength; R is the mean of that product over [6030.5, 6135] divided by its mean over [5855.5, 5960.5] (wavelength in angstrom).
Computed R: 1.12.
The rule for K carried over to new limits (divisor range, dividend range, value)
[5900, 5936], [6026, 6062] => 1.05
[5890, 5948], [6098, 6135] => 1.16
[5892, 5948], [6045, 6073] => 1.11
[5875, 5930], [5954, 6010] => 1.12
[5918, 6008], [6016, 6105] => 1.02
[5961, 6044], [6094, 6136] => 1.08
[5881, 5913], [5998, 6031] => 1.15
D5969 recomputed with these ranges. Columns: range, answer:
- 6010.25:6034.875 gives 1.65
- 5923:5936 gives 1.69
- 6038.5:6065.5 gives 1.78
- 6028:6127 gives 1.76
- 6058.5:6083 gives 1.78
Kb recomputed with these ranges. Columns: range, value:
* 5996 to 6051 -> 1.69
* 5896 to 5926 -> 1.71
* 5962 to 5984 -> 1.74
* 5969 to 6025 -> 1.71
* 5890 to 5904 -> 1.29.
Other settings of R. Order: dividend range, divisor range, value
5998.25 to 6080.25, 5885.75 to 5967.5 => 1.09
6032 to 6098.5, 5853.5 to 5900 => 1.19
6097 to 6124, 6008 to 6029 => 1.13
